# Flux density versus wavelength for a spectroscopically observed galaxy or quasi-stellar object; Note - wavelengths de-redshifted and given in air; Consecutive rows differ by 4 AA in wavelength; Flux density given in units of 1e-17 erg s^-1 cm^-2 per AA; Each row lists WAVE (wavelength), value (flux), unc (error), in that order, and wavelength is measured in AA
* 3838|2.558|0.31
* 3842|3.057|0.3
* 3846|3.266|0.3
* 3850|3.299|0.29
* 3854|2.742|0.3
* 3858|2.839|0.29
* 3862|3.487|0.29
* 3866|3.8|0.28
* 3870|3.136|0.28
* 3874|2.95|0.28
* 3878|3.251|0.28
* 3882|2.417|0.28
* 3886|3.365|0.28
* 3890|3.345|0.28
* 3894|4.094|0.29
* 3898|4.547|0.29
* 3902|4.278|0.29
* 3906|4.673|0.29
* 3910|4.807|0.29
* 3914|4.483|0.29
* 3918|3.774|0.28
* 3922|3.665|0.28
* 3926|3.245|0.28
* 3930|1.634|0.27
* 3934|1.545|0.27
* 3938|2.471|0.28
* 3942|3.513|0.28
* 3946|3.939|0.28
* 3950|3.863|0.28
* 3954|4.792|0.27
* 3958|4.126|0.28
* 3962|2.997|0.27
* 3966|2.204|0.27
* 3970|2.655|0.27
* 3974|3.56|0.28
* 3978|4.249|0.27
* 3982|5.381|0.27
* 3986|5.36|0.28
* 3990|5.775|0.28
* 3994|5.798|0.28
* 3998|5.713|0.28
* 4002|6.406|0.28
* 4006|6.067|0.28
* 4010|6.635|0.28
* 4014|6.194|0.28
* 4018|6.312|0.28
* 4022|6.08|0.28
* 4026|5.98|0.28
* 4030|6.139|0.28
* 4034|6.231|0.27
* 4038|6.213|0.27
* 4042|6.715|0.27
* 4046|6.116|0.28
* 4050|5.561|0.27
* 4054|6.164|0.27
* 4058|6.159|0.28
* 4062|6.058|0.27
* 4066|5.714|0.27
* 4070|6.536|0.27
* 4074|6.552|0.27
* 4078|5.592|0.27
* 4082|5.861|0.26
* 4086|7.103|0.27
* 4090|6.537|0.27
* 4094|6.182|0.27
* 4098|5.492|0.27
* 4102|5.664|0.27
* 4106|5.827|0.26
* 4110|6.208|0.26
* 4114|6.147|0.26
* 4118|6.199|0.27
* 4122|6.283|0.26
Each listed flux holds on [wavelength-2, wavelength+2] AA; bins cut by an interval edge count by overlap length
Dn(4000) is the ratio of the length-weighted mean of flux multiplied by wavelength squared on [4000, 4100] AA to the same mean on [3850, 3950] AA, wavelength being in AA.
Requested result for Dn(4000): 1.9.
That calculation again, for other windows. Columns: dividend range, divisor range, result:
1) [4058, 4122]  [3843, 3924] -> 1.88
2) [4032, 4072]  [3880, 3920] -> 1.67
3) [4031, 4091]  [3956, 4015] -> 1.32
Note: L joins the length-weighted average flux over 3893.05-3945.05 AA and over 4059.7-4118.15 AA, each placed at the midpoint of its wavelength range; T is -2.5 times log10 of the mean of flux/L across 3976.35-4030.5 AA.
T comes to -0.21 mag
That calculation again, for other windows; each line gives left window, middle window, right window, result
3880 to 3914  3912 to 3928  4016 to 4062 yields 0.14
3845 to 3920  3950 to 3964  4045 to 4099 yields 0.16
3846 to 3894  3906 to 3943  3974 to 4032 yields 0.26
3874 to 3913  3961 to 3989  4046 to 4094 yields 0.26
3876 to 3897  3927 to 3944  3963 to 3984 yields 0.43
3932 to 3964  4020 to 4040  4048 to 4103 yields -0.19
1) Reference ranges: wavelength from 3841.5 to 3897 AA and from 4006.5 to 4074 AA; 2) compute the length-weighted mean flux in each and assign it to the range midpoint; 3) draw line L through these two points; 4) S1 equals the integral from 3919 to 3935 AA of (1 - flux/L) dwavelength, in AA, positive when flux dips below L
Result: 5.9 AA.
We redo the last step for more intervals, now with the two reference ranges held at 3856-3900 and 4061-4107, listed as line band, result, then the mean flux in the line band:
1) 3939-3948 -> 1.4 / 3.59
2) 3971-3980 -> 1.7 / 3.77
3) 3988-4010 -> -4.6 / 6.01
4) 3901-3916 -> -3.1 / 4.58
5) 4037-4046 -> -1.4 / 6.41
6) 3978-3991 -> -1.4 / 5.29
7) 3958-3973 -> 5.5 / 2.88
